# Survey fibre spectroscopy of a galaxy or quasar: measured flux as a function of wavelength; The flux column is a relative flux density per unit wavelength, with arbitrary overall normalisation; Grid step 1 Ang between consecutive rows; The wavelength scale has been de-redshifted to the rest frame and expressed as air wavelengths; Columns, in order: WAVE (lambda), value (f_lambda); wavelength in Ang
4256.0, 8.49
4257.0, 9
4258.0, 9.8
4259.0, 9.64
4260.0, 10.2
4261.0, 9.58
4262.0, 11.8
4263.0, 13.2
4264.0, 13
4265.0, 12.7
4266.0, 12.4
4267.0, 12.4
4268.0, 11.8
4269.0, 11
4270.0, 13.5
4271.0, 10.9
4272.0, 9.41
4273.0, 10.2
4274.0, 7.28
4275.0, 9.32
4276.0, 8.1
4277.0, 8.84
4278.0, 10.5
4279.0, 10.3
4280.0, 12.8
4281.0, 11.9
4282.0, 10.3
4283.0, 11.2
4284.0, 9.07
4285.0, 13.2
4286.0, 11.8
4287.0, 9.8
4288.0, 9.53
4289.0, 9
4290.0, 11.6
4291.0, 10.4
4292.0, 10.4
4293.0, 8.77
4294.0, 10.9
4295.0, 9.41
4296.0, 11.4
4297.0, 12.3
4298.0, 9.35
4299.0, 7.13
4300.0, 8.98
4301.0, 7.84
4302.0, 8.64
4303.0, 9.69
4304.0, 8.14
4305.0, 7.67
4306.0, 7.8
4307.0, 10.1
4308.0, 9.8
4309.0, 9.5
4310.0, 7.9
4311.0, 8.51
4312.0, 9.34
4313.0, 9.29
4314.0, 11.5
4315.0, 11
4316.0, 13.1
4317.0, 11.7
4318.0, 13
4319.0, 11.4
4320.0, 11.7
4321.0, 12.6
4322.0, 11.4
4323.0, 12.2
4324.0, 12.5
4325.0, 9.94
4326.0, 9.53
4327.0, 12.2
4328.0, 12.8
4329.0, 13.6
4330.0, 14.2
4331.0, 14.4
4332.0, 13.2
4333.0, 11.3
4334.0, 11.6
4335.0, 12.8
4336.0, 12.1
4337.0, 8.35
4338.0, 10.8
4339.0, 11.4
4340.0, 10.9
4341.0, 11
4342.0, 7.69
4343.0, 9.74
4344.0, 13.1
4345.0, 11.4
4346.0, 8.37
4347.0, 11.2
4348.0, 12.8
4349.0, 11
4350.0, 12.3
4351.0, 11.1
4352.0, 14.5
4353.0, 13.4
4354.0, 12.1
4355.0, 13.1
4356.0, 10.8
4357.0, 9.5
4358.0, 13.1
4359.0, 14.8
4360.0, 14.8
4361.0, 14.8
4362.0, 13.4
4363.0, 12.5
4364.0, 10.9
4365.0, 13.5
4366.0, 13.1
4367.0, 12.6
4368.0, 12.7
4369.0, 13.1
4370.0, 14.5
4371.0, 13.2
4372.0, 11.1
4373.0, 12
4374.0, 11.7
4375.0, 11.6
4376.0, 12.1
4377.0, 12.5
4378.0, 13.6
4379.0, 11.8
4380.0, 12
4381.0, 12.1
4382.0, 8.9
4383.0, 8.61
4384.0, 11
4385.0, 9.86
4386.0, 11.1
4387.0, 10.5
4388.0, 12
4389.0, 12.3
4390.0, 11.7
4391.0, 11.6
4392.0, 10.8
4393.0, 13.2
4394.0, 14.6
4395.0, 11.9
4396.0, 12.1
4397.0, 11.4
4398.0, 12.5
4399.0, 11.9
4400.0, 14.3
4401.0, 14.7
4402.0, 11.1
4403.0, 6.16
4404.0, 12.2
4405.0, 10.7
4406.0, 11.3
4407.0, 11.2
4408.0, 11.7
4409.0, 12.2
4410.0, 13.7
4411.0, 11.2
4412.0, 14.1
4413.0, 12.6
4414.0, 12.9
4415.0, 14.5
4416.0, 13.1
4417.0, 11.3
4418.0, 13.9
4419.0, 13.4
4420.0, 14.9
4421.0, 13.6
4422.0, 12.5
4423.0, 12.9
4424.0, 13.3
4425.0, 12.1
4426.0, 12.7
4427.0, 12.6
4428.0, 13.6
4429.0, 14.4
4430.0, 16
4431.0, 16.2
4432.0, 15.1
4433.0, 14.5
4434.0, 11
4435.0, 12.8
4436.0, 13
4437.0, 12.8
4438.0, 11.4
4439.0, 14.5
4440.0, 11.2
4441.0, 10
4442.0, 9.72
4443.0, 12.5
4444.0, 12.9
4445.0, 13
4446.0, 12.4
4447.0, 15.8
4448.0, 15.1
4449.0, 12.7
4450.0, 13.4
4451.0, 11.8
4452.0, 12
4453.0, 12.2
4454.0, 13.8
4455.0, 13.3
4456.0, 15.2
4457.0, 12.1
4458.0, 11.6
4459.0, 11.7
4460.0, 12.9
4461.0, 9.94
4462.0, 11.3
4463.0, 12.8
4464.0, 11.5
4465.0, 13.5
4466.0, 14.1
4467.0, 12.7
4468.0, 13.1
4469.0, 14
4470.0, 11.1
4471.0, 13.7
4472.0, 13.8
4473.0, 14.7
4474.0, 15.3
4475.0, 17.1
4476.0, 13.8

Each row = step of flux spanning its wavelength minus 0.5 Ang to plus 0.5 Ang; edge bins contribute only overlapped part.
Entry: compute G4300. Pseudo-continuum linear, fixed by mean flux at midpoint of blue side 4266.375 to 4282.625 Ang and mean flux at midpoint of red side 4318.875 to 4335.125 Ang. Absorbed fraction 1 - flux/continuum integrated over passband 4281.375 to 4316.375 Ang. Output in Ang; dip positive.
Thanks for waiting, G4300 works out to 4.5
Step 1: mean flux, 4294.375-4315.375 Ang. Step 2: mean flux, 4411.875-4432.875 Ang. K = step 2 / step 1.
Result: 1.5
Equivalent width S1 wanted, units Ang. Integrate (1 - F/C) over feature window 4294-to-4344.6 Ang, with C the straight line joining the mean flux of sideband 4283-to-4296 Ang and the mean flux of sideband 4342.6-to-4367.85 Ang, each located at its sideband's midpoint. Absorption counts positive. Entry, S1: 2.6 Ang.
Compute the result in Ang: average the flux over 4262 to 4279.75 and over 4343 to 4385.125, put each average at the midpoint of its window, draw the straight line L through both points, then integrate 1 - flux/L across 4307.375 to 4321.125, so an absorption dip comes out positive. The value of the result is 1.0 Ang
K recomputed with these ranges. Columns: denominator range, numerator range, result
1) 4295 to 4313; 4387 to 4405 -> 1.32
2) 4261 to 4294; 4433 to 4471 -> 1.17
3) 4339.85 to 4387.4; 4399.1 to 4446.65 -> 1.07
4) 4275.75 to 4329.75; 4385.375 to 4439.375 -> 1.21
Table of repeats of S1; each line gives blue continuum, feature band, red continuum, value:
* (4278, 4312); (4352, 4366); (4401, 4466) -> -2.16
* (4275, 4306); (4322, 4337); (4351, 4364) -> -0.63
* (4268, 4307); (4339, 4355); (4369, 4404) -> -0.50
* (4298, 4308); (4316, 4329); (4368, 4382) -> -3.14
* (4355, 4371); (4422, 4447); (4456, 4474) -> -0.33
